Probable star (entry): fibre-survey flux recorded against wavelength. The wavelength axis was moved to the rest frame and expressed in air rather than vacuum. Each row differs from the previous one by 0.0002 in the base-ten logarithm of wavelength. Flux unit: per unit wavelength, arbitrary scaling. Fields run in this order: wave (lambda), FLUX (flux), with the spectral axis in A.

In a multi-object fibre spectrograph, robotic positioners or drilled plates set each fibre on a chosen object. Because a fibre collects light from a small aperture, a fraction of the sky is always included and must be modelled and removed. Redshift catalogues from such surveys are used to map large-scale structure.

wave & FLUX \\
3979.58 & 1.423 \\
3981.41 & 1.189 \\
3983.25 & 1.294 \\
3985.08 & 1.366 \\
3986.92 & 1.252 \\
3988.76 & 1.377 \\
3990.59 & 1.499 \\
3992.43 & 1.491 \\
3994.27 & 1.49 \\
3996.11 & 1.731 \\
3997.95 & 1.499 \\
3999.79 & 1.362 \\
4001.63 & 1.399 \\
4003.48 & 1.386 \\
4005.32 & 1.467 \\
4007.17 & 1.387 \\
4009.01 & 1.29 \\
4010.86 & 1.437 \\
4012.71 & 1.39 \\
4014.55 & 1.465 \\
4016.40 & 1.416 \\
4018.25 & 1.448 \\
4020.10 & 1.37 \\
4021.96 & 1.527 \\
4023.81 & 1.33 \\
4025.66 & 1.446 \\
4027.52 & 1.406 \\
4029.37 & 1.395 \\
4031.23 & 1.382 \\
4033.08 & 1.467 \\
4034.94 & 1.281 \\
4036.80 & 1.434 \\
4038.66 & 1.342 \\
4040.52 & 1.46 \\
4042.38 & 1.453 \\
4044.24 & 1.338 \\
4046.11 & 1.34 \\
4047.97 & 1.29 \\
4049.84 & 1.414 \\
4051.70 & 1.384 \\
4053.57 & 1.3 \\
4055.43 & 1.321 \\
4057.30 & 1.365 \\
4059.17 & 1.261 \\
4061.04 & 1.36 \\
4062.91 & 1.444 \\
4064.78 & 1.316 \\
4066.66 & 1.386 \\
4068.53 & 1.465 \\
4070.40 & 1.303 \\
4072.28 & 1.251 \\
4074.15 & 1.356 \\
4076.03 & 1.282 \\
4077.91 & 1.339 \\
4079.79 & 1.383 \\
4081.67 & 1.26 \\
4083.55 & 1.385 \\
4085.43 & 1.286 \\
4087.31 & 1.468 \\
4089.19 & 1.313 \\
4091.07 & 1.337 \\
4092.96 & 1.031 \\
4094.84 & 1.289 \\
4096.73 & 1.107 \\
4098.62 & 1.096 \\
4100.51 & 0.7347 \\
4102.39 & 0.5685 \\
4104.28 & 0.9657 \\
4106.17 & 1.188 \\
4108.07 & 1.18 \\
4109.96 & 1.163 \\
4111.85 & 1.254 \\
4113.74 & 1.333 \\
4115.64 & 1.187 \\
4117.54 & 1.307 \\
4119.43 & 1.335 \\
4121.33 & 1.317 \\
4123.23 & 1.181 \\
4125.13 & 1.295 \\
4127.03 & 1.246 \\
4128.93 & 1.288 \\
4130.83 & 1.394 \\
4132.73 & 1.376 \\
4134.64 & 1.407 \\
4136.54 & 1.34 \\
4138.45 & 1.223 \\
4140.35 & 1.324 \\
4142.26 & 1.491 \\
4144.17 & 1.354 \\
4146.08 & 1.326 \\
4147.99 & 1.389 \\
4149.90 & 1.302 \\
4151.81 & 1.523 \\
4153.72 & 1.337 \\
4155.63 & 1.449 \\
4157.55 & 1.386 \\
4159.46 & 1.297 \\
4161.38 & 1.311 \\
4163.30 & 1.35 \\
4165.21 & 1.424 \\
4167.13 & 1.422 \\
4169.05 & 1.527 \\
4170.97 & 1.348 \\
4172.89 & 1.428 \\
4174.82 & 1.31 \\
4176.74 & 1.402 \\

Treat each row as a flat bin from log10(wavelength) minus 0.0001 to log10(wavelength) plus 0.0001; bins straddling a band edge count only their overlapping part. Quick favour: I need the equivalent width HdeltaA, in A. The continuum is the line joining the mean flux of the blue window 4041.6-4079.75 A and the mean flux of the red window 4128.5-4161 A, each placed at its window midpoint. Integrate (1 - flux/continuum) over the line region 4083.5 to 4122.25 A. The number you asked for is 5.10 A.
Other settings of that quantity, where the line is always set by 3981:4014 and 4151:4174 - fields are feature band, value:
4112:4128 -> 1.5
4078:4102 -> 3.3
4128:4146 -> 0.6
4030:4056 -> 0.6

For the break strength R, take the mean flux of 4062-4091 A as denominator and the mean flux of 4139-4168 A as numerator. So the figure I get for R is 1.02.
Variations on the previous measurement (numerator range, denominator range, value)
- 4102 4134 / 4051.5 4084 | 0.91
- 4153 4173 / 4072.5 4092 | 1.04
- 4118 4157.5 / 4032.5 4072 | 0.99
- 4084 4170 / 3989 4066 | 0.91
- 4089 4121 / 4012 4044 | 0.81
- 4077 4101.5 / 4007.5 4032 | 0.87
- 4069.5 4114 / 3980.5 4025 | 0.85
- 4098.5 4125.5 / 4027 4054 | 0.83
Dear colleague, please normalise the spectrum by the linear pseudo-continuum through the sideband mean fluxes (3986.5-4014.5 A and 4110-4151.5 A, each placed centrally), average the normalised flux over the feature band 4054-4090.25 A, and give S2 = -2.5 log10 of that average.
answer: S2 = 0.02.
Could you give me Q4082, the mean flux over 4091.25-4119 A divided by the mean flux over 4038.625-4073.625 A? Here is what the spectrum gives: 0.82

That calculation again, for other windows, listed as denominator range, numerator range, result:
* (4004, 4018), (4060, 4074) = 0.96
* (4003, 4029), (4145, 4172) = 0.98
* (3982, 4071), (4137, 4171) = 0.99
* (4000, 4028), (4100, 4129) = 0.82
